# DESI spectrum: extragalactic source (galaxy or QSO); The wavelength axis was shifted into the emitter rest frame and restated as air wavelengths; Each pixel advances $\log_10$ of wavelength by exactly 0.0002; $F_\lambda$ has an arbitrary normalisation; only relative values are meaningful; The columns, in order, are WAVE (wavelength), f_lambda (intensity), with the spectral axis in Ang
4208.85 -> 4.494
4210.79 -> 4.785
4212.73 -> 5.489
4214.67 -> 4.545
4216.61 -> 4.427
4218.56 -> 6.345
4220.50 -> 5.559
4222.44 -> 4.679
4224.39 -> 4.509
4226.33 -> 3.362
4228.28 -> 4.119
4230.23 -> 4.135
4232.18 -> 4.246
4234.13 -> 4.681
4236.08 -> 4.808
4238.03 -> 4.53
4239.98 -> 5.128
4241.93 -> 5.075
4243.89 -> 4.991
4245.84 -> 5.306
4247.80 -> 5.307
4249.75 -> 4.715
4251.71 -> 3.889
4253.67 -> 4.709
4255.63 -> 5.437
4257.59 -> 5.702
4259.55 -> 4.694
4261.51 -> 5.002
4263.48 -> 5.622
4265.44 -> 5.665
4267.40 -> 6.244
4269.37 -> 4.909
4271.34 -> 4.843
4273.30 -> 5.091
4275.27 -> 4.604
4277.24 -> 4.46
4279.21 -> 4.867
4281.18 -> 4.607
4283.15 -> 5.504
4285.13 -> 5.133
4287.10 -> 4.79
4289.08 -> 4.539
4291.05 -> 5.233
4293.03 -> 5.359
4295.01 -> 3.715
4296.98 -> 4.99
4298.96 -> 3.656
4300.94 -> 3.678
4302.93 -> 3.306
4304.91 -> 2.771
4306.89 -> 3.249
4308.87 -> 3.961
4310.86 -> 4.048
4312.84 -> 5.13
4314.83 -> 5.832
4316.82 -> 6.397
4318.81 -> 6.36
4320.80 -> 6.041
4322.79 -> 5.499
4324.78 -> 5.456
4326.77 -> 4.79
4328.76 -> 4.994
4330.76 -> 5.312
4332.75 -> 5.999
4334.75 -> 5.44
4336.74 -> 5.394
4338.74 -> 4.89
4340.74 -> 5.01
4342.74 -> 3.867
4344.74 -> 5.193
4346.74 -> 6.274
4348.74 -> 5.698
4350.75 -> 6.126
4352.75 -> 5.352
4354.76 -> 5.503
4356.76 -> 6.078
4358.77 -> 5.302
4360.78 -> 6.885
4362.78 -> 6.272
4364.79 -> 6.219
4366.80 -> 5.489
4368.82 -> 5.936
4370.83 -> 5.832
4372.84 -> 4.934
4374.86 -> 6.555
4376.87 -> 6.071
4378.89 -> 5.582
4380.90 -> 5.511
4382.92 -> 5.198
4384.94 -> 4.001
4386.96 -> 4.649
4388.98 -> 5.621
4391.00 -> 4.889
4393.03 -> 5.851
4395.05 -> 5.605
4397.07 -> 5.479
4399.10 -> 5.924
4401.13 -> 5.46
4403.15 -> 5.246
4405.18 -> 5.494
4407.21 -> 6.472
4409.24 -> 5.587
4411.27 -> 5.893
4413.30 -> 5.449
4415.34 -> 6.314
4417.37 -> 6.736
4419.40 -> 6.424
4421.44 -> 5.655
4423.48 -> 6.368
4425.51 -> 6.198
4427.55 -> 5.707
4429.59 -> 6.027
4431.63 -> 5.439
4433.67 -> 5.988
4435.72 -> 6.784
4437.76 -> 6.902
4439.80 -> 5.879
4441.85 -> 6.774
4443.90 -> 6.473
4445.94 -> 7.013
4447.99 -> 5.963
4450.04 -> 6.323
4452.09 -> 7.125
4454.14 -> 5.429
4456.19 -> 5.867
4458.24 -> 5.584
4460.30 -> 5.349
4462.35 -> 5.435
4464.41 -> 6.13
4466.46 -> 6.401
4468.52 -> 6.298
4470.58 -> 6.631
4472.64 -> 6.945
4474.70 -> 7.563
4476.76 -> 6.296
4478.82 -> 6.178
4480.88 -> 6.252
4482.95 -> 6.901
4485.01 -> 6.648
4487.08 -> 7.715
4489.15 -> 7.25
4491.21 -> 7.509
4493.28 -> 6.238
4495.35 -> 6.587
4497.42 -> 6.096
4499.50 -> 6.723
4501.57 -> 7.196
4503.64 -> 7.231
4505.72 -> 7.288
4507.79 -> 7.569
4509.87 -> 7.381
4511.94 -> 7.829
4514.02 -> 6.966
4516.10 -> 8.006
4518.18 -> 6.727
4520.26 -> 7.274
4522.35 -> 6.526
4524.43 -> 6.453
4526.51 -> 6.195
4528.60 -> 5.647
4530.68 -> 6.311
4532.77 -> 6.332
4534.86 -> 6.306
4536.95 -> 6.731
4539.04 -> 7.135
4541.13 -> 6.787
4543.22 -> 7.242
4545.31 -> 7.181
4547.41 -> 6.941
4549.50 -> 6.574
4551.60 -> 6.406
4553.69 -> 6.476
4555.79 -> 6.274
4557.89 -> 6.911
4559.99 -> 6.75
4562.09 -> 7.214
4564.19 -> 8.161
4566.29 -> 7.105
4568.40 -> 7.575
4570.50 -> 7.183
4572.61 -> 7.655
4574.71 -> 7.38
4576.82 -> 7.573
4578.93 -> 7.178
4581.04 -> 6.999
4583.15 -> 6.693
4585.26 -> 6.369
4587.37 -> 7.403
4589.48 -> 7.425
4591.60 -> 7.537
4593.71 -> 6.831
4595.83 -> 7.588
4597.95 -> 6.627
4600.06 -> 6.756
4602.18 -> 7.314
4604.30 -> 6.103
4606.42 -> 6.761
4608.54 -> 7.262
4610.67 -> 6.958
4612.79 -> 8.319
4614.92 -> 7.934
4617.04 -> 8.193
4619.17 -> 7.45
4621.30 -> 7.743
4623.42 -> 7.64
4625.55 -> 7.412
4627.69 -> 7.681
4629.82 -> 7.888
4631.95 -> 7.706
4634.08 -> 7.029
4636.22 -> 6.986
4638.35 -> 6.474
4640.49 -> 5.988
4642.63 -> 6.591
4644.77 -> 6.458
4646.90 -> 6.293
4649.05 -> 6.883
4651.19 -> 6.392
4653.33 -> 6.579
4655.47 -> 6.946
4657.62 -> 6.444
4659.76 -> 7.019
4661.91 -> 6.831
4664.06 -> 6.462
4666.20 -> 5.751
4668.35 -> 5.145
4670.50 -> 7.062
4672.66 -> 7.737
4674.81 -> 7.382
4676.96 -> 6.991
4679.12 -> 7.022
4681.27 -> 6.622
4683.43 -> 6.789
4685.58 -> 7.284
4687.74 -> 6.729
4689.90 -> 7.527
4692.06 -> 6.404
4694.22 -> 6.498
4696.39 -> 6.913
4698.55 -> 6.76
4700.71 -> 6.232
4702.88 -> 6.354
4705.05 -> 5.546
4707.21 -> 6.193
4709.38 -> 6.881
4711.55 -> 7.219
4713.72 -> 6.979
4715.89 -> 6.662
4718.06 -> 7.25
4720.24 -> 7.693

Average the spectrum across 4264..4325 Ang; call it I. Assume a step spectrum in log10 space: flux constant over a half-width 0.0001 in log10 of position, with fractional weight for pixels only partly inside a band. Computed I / 4.83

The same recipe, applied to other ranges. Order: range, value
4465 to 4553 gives 6.82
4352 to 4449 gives 5.86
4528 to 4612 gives 6.95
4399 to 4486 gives 6.18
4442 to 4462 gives 6.13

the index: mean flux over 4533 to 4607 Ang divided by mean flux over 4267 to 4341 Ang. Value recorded 1.43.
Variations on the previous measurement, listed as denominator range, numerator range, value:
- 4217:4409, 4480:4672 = 1.36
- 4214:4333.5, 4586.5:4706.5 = 1.43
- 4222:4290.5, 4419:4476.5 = 1.28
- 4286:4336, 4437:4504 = 1.35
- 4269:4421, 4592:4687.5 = 1.32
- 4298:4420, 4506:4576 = 1.29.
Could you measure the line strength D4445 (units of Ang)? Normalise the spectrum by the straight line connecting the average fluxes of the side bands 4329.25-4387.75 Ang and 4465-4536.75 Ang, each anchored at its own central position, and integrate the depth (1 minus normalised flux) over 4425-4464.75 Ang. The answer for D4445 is 1.2 Ang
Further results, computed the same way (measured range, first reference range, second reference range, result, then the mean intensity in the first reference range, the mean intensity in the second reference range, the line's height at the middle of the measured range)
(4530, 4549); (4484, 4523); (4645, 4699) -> 0.7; 7.1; 6.73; 7.02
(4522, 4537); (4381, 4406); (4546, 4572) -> 0.9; 5.29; 6.98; 6.68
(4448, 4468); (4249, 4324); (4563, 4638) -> 0.7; 4.85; 7.32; 6.2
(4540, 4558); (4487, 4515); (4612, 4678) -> 0.8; 7.09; 7.01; 7.06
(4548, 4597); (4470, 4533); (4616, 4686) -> -1.4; 6.86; 6.93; 6.89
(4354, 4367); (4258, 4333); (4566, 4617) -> -1.4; 4.9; 7.21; 5.41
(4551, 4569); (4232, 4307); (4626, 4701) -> -2.1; 4.77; 6.8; 6.26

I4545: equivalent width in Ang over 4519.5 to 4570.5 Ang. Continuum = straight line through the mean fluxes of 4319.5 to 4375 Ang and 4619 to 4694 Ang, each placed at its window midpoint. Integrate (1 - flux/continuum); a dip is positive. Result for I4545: -2.9 Ang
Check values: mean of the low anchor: 5.57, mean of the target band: 6.78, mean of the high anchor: 6.88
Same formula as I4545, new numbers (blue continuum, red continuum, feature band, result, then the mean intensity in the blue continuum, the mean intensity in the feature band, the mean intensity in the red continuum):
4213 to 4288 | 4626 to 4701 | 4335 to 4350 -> 0.3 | 4.91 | 5.22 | 6.8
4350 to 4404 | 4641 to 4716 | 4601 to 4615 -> -1.7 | 5.61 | 7.18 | 6.67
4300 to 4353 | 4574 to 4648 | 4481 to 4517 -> -4.4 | 5.04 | 7.1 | 7.16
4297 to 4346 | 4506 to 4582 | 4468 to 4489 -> -1.4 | 4.86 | 6.77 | 6.97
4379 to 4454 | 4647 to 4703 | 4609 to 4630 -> -3.7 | 5.89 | 7.7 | 6.72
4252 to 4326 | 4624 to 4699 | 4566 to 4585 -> -2.5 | 4.88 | 7.23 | 6.82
